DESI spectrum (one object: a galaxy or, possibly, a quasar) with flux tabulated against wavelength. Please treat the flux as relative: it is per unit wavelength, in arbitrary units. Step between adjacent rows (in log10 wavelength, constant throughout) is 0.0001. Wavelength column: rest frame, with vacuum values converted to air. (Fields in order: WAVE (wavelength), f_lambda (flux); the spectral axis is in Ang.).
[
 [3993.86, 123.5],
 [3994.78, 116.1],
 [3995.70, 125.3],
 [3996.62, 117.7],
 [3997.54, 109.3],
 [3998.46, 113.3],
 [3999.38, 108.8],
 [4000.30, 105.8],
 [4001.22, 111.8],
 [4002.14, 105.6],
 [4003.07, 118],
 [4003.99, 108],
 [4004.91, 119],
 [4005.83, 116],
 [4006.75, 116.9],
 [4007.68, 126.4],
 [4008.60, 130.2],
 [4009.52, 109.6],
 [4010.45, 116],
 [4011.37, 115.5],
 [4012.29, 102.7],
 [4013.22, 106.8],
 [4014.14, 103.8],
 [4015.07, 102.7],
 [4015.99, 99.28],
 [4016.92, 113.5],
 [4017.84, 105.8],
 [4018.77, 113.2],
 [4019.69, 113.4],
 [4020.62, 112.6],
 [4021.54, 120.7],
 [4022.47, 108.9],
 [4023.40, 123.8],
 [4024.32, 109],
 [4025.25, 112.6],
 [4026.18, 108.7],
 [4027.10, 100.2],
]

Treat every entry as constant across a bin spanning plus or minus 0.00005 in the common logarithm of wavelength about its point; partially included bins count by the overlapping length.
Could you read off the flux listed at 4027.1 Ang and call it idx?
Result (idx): 100.2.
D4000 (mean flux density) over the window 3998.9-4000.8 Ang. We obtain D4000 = 108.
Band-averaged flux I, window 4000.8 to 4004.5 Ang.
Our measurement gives 111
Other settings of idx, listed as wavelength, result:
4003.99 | 108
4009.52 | 109.6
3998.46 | 113.3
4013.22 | 106.8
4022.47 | 108.9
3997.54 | 109.3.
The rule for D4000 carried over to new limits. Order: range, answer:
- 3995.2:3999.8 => 115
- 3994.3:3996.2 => 121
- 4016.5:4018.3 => 110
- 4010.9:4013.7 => 109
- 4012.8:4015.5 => 104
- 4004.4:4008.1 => 119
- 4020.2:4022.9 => 114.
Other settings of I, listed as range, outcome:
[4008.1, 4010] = 120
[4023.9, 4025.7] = 111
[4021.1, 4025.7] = 115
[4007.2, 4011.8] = 119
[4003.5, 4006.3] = 115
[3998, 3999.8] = 111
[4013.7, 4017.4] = 105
